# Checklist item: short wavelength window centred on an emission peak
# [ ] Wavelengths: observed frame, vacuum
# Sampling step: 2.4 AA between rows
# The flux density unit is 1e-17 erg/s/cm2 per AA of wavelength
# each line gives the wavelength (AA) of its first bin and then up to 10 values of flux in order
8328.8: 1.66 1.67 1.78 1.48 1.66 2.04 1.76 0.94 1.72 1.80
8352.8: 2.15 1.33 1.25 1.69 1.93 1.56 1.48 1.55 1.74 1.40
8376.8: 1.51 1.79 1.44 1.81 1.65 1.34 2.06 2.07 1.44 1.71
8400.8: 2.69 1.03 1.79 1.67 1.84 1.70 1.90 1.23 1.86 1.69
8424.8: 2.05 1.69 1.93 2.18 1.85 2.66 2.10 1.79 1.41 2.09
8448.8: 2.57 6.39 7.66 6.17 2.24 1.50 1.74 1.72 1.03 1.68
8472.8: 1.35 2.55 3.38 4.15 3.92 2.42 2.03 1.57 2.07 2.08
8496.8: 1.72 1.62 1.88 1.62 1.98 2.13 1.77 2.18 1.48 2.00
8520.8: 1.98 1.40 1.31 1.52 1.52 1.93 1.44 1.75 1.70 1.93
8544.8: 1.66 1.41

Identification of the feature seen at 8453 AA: H-alpha 6563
